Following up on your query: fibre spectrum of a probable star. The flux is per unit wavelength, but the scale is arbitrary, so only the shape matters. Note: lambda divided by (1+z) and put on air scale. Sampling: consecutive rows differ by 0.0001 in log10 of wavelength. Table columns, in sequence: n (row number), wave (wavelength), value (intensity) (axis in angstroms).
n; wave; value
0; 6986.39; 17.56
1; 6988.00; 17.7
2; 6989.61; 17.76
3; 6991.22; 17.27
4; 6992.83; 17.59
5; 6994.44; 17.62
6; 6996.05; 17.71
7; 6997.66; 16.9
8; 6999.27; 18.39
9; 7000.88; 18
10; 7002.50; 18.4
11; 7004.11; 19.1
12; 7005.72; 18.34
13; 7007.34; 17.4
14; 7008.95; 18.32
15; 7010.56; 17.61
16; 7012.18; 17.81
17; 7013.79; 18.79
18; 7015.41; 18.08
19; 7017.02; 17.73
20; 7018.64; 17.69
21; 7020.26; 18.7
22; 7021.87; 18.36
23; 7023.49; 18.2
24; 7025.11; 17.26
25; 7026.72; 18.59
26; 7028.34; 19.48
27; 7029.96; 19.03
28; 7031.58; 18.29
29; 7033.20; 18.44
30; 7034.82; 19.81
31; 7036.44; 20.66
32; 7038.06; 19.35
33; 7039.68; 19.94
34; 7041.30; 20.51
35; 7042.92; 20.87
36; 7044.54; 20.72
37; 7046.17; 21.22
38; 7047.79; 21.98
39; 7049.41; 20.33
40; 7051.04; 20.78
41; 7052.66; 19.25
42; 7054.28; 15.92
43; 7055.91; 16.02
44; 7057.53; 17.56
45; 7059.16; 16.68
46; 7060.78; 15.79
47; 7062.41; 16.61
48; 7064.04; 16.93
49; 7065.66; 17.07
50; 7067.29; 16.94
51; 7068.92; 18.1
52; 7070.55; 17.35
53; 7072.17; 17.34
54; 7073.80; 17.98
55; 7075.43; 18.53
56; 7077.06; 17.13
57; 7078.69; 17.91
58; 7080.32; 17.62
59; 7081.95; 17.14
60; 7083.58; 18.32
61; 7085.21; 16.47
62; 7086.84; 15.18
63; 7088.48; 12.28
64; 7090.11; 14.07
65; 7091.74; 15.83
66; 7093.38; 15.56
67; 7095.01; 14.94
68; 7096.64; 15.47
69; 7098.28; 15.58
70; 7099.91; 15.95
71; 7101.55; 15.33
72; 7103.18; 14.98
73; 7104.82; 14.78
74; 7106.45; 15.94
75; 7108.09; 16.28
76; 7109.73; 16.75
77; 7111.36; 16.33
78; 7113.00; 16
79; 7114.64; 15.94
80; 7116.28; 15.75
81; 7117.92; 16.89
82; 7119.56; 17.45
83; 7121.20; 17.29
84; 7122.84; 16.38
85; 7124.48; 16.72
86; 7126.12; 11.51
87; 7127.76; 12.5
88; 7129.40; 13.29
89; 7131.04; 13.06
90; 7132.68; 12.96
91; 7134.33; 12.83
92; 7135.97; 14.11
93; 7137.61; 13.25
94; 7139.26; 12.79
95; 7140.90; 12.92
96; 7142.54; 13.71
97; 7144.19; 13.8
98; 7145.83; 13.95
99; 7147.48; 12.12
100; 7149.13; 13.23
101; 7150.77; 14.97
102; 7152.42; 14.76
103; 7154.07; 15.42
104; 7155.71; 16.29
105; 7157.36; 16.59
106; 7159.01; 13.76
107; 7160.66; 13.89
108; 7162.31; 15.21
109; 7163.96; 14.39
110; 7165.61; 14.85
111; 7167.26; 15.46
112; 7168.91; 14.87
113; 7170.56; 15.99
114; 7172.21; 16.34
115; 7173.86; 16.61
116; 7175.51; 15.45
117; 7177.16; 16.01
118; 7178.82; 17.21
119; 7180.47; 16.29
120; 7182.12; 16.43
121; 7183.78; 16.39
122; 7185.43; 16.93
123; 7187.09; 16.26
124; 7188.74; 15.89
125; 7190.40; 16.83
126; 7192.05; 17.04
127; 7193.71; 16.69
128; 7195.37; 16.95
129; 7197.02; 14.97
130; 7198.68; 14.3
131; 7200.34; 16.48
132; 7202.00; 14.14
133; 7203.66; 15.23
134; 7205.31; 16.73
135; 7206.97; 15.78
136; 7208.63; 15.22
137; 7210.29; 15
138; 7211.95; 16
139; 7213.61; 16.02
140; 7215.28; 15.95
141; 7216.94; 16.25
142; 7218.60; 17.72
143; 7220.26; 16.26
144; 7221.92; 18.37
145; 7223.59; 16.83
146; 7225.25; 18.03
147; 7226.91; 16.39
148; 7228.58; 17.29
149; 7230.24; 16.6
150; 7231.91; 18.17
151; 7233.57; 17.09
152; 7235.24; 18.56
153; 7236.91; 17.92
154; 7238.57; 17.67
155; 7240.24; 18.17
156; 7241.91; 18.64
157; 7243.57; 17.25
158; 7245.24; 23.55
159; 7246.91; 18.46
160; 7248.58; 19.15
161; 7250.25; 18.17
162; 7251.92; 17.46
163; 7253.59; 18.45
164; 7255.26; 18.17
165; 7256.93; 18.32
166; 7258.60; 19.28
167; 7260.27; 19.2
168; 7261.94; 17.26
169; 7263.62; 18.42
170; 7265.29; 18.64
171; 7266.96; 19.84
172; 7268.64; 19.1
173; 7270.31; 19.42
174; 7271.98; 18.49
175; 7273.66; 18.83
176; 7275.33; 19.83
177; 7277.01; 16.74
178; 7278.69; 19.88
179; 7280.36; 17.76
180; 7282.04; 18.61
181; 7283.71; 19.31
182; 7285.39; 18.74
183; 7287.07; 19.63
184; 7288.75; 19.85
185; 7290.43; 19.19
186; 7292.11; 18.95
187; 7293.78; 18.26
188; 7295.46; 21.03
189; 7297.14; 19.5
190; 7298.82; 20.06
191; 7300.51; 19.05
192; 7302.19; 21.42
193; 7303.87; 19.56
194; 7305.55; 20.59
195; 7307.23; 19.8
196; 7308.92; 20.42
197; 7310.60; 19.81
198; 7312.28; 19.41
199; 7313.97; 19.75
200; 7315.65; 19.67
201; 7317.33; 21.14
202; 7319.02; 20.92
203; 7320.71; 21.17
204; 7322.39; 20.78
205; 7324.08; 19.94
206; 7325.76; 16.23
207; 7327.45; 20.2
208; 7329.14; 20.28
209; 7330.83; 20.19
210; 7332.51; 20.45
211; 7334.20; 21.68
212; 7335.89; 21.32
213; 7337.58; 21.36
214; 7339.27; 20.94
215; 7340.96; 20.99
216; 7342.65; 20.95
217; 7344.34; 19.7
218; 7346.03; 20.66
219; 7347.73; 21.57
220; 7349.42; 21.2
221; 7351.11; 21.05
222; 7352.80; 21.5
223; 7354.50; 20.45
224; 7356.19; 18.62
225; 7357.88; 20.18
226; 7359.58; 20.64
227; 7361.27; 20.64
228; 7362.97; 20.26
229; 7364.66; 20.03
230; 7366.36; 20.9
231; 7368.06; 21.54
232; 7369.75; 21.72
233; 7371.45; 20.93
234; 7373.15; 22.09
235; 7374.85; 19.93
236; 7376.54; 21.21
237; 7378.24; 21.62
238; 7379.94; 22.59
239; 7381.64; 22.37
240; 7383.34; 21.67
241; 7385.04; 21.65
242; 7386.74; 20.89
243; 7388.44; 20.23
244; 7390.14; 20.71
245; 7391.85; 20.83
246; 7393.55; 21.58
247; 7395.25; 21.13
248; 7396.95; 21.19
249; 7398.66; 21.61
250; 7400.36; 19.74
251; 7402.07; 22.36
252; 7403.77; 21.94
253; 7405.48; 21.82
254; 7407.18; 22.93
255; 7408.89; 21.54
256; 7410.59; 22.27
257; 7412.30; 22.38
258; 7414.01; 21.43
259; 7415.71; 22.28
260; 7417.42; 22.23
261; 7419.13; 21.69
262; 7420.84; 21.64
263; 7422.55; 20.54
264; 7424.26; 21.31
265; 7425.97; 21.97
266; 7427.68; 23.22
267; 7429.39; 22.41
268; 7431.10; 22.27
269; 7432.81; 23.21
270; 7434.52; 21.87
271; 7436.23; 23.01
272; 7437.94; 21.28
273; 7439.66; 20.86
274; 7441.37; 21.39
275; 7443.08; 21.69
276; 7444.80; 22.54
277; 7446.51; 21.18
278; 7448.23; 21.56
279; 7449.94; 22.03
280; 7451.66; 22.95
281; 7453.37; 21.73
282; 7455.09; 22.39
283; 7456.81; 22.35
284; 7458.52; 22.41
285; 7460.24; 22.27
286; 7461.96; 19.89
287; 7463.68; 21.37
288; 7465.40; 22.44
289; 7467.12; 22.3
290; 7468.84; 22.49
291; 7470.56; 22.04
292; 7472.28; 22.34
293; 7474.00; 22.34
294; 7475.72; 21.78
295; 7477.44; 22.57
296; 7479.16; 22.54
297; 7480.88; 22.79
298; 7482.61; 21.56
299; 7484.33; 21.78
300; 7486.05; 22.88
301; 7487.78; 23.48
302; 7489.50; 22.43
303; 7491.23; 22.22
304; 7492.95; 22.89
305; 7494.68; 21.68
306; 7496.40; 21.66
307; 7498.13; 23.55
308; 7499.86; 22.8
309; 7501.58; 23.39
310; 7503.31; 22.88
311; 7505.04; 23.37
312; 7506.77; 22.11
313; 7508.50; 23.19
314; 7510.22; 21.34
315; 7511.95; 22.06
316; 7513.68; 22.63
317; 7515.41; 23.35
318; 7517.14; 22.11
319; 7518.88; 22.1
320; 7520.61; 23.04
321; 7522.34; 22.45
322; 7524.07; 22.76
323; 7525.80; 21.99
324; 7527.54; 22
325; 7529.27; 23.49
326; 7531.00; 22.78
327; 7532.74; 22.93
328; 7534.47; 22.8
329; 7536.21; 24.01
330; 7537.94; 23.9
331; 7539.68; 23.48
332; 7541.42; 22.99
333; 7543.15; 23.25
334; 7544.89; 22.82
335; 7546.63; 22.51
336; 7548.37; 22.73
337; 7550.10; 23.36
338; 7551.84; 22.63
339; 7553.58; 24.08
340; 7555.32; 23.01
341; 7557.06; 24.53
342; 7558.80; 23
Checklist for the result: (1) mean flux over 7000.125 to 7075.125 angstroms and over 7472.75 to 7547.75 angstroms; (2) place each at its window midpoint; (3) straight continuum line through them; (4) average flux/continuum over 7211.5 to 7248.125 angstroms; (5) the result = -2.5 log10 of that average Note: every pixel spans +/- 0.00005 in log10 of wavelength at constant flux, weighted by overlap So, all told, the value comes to 0.15 mag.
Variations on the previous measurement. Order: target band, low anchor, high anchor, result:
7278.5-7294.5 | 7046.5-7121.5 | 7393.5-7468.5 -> 0.04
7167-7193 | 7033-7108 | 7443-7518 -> 0.15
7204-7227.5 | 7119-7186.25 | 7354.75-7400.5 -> 0.01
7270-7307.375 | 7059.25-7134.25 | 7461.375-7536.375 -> -0.01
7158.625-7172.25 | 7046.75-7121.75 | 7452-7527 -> 0.20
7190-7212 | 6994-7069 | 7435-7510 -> 0.25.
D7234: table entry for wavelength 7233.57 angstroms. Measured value 17.09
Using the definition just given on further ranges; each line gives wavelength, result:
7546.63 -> 22.51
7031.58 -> 18.29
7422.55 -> 20.54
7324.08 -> 19.94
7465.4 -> 22.44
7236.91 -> 17.92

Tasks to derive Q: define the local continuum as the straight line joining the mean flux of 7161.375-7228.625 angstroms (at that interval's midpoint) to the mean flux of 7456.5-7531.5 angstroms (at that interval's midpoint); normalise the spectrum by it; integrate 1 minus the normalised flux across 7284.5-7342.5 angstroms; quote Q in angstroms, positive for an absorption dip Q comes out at -4.59 angstroms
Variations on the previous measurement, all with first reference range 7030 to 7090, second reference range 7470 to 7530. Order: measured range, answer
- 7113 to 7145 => 7.4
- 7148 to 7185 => 7.2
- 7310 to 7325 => 0.3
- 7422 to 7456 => -0.1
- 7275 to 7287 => 0.9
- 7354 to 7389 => 0.4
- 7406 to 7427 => -0.2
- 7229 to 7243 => 1.4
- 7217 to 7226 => 1.1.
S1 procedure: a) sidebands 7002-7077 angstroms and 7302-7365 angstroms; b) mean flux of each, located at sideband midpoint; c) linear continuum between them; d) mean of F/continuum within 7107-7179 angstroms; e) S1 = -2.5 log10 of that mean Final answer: 0.27 mag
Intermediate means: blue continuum 18.5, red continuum 20.4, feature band 14.9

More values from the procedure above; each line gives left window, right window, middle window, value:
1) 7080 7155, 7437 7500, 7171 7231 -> 0.023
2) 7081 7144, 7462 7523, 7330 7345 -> -0.078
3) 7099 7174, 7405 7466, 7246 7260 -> -0.052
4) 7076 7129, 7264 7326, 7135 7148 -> 0.233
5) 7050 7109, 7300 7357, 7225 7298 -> 0.042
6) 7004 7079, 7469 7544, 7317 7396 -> 0.024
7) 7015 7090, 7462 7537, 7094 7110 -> 0.195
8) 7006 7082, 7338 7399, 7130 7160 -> 0.350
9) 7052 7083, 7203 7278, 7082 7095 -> 0.123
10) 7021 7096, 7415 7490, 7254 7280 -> 0.077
